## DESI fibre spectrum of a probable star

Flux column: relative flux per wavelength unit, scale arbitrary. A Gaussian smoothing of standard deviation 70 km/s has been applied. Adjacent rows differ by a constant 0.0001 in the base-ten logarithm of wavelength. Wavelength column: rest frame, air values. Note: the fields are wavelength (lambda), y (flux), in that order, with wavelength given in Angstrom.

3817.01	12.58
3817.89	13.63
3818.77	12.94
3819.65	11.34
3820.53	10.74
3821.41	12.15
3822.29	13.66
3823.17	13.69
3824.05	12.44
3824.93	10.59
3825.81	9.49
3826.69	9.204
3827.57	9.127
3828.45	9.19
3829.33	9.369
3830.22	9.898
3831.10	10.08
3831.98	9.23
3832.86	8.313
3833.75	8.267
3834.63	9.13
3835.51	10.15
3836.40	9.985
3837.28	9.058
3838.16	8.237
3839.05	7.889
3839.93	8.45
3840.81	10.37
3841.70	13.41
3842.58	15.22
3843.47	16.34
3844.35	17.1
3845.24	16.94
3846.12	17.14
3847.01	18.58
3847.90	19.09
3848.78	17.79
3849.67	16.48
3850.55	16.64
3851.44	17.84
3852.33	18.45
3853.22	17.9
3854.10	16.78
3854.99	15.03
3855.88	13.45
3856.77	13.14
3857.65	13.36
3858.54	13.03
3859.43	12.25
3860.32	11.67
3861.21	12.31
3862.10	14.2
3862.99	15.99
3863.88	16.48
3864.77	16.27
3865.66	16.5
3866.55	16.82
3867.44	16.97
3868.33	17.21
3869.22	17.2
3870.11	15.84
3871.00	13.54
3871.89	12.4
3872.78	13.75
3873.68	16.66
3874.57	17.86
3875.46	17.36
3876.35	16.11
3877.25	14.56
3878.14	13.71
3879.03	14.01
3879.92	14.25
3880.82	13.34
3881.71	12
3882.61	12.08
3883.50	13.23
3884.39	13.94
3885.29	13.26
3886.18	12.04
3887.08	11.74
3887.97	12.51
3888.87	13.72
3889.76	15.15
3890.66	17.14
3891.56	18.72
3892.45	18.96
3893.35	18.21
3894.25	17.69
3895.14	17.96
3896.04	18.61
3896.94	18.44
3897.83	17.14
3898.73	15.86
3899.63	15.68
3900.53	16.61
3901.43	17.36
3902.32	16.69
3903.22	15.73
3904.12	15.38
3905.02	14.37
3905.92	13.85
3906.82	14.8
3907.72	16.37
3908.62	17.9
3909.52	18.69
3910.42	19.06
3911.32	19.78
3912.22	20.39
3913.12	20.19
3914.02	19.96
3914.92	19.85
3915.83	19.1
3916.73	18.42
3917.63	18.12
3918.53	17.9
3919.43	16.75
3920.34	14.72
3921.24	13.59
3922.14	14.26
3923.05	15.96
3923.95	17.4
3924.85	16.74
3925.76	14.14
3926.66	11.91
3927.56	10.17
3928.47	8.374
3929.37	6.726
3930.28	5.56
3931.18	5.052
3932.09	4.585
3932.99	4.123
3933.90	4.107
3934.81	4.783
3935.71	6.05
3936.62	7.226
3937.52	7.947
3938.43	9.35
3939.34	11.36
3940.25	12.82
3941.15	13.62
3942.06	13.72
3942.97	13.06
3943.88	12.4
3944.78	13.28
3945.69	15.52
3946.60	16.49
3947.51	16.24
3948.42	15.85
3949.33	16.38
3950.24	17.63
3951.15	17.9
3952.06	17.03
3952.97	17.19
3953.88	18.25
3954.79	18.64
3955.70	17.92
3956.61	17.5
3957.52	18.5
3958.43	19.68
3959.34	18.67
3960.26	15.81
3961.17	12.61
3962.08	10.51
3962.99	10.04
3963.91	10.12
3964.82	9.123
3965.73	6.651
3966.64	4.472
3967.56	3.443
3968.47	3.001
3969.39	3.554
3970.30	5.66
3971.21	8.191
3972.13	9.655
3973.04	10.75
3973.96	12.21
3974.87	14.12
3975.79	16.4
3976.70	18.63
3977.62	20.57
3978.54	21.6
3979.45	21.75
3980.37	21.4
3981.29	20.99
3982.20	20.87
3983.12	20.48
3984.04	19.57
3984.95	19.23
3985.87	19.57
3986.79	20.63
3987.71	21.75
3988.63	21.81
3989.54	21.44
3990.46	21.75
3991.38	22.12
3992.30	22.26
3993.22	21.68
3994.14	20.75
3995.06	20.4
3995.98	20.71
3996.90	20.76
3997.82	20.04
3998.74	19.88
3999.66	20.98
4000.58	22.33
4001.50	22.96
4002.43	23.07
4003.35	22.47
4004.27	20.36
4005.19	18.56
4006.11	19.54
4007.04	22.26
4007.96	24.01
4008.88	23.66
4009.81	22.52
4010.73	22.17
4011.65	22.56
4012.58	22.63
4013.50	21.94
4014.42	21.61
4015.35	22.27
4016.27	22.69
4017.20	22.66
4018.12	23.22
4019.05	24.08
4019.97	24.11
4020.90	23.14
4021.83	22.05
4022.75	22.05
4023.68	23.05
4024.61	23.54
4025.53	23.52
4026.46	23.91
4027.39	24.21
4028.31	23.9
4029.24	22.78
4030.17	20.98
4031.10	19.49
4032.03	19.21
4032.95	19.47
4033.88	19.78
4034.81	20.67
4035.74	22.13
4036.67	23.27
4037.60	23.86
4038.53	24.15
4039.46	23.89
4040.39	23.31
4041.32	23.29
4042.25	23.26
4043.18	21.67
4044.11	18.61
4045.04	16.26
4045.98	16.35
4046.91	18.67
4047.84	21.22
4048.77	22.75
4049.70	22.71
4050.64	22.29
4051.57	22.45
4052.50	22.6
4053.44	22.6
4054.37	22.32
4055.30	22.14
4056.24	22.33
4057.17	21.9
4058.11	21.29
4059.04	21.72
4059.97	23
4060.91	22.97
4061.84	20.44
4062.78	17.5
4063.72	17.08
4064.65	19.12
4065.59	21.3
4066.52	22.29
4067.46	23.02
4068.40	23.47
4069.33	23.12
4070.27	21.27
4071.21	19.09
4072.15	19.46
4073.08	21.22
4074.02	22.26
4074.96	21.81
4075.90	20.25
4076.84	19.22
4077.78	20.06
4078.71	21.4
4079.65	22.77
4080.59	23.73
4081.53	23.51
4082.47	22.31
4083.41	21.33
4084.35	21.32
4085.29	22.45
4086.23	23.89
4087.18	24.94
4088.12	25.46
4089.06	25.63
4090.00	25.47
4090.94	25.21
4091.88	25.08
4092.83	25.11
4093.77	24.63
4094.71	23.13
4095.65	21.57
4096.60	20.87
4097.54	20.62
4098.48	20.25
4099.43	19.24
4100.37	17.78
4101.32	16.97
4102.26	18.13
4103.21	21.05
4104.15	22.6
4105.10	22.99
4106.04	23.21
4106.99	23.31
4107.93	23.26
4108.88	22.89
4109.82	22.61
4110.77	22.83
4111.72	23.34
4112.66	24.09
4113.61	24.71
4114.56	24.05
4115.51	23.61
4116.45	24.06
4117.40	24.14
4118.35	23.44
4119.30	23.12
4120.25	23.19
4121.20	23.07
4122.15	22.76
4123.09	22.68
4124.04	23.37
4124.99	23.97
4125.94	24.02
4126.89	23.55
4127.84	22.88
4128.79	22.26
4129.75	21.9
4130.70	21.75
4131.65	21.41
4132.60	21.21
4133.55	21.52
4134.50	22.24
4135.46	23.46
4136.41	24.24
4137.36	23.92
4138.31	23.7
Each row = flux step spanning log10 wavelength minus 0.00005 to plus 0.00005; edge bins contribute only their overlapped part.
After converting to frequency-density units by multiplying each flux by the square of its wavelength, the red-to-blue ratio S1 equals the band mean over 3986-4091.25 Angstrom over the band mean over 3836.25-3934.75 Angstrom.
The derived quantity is 1.60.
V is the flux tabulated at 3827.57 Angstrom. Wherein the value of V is 9.127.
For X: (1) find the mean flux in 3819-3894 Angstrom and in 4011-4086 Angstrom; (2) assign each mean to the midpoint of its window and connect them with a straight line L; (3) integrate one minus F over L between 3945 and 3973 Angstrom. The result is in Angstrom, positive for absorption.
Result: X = 7.7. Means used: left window 13.8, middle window 13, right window 21.8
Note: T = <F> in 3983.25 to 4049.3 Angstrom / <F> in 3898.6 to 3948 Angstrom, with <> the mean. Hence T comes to 1.6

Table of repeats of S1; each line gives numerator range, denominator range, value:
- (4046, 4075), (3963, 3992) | 1.47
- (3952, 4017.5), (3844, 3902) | 1.22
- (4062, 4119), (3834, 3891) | 1.73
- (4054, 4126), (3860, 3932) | 1.60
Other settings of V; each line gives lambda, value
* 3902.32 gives 16.69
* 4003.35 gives 22.47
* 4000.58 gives 22.33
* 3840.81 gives 10.37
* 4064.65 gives 19.12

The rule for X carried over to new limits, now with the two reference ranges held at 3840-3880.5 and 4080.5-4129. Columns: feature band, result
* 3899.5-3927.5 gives 0.5 Angstrom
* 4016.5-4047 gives -2.0 Angstrom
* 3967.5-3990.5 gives 3.5 Angstrom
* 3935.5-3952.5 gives 4.3 Angstrom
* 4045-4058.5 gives 0.0 Angstrom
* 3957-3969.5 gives 5.3 Angstrom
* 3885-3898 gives 0.2 Angstrom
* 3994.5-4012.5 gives -1.6 Angstrom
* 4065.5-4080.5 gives 0.3 Angstrom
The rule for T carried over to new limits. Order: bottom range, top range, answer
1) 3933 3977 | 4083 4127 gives 1.86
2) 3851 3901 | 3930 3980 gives 0.81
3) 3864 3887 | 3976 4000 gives 1.40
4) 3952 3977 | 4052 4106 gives 1.77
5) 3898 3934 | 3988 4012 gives 1.46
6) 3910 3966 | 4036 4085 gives 1.56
